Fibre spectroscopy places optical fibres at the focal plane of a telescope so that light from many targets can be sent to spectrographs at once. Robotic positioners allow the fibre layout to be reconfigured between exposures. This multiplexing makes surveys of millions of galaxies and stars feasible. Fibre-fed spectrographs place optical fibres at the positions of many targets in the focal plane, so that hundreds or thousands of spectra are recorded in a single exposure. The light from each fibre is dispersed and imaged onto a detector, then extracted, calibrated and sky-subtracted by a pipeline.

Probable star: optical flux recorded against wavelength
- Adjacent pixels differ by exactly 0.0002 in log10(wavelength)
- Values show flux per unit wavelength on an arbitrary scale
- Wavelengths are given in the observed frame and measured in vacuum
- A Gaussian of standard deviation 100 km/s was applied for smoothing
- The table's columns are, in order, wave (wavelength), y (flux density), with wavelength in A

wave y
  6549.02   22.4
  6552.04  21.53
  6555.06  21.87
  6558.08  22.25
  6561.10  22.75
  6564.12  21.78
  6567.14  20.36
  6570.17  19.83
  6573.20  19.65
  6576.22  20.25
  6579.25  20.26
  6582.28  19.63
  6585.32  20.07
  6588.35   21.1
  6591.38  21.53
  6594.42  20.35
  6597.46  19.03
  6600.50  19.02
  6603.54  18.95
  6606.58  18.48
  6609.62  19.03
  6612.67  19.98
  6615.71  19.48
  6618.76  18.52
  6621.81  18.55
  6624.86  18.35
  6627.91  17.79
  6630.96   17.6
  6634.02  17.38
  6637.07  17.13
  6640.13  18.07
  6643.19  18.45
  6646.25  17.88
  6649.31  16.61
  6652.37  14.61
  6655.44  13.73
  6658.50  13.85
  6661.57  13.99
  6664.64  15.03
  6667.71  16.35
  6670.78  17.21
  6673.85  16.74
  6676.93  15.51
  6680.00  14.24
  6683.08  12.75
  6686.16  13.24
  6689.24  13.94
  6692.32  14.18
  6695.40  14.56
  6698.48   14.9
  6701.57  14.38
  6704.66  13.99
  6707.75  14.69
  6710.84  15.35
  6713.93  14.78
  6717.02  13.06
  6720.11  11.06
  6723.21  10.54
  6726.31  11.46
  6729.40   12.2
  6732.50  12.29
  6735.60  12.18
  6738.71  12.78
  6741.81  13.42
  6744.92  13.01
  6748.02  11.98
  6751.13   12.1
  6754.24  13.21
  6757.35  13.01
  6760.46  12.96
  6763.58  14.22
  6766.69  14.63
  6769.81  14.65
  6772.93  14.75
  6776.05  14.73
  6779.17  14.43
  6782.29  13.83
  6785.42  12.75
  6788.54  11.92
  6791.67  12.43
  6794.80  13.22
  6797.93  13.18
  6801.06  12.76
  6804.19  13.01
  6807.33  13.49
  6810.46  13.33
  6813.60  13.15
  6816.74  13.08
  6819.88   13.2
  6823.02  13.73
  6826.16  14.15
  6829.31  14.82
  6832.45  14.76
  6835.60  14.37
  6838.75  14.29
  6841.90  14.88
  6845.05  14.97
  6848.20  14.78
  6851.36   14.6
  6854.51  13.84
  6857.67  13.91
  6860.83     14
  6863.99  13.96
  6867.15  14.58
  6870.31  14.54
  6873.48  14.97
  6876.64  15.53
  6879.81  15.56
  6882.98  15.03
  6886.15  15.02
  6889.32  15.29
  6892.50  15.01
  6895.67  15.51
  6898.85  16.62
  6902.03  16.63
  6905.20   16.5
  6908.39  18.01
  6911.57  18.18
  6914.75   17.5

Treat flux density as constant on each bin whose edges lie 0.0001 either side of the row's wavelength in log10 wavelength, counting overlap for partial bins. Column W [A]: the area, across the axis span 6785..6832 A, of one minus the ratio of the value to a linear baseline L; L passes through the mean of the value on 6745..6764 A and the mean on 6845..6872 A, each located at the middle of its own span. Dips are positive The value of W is 1.2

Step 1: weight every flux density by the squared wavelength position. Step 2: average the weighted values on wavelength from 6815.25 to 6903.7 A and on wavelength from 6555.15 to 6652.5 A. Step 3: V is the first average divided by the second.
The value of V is 0.8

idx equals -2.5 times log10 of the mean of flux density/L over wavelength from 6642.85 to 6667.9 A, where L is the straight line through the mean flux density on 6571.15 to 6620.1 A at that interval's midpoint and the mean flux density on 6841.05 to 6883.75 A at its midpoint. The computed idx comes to 0.20 mag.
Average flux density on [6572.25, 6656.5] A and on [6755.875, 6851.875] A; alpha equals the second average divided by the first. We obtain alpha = 0.74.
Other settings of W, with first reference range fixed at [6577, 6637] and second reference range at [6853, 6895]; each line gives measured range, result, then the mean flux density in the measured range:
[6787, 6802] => 3.1 A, 12.7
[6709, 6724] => 3.7 A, 13.1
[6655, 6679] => 3.7 A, 15.4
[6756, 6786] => 4.4 A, 14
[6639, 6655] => 1.4 A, 16.9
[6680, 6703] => 4.9 A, 14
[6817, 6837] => 1.8 A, 14.1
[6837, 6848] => 0.4 A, 14.7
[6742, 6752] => 2.6 A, 12.5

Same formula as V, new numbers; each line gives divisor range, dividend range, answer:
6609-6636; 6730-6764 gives 0.72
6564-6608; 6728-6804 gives 0.70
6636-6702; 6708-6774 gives 0.87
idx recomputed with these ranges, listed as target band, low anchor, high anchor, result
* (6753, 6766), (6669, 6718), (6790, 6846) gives 0.05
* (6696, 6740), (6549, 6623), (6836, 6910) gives 0.33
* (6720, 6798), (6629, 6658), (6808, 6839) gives 0.15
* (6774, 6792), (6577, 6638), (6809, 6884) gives 0.16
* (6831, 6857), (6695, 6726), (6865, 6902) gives 0.03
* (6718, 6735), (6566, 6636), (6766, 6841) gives 0.34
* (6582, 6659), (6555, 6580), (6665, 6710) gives 0.00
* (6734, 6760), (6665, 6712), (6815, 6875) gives 0.15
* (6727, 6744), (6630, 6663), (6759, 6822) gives 0.16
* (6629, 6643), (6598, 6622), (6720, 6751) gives 0.00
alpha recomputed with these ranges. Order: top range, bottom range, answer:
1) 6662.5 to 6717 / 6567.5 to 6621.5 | 0.75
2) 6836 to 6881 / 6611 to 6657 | 0.83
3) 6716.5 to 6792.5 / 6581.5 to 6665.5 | 0.72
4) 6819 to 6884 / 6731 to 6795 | 1.09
